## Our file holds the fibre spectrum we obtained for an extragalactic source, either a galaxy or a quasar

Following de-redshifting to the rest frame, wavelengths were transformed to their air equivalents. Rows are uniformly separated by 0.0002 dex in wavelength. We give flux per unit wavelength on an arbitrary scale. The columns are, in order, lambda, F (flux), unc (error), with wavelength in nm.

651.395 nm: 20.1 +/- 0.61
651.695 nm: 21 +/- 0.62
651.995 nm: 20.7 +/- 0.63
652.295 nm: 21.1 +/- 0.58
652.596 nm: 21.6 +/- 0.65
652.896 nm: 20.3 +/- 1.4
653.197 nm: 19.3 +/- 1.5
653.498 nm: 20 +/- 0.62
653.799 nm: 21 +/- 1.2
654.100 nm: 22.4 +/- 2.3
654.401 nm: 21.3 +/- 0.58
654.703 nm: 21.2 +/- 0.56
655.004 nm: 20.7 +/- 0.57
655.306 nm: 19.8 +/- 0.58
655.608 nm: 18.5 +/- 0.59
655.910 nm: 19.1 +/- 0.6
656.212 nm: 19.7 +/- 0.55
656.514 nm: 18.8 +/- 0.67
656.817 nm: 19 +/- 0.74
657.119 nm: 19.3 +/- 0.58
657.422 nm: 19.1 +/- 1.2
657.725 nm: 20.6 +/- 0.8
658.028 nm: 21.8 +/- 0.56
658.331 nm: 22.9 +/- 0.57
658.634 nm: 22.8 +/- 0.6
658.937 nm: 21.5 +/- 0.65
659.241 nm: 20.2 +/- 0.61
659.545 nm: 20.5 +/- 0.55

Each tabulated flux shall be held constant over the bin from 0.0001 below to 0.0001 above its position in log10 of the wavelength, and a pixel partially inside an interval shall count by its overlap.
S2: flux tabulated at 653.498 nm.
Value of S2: 20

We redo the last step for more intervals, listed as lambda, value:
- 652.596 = 21.6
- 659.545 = 20.5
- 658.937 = 21.5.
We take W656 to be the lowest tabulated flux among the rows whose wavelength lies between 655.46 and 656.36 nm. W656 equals 18.5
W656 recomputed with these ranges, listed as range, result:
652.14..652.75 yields 21.1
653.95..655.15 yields 20.7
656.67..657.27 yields 19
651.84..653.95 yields 19.3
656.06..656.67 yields 18.8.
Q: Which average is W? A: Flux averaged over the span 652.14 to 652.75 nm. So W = 21.4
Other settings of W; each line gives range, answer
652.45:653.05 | 20.9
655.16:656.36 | 19.3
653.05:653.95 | 20.1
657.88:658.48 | 22.4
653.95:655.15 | 21.4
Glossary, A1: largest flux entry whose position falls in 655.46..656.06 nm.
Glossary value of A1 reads 19.1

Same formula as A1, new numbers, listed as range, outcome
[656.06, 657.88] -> 20.6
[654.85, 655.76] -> 20.7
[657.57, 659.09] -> 22.9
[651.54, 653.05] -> 21.6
